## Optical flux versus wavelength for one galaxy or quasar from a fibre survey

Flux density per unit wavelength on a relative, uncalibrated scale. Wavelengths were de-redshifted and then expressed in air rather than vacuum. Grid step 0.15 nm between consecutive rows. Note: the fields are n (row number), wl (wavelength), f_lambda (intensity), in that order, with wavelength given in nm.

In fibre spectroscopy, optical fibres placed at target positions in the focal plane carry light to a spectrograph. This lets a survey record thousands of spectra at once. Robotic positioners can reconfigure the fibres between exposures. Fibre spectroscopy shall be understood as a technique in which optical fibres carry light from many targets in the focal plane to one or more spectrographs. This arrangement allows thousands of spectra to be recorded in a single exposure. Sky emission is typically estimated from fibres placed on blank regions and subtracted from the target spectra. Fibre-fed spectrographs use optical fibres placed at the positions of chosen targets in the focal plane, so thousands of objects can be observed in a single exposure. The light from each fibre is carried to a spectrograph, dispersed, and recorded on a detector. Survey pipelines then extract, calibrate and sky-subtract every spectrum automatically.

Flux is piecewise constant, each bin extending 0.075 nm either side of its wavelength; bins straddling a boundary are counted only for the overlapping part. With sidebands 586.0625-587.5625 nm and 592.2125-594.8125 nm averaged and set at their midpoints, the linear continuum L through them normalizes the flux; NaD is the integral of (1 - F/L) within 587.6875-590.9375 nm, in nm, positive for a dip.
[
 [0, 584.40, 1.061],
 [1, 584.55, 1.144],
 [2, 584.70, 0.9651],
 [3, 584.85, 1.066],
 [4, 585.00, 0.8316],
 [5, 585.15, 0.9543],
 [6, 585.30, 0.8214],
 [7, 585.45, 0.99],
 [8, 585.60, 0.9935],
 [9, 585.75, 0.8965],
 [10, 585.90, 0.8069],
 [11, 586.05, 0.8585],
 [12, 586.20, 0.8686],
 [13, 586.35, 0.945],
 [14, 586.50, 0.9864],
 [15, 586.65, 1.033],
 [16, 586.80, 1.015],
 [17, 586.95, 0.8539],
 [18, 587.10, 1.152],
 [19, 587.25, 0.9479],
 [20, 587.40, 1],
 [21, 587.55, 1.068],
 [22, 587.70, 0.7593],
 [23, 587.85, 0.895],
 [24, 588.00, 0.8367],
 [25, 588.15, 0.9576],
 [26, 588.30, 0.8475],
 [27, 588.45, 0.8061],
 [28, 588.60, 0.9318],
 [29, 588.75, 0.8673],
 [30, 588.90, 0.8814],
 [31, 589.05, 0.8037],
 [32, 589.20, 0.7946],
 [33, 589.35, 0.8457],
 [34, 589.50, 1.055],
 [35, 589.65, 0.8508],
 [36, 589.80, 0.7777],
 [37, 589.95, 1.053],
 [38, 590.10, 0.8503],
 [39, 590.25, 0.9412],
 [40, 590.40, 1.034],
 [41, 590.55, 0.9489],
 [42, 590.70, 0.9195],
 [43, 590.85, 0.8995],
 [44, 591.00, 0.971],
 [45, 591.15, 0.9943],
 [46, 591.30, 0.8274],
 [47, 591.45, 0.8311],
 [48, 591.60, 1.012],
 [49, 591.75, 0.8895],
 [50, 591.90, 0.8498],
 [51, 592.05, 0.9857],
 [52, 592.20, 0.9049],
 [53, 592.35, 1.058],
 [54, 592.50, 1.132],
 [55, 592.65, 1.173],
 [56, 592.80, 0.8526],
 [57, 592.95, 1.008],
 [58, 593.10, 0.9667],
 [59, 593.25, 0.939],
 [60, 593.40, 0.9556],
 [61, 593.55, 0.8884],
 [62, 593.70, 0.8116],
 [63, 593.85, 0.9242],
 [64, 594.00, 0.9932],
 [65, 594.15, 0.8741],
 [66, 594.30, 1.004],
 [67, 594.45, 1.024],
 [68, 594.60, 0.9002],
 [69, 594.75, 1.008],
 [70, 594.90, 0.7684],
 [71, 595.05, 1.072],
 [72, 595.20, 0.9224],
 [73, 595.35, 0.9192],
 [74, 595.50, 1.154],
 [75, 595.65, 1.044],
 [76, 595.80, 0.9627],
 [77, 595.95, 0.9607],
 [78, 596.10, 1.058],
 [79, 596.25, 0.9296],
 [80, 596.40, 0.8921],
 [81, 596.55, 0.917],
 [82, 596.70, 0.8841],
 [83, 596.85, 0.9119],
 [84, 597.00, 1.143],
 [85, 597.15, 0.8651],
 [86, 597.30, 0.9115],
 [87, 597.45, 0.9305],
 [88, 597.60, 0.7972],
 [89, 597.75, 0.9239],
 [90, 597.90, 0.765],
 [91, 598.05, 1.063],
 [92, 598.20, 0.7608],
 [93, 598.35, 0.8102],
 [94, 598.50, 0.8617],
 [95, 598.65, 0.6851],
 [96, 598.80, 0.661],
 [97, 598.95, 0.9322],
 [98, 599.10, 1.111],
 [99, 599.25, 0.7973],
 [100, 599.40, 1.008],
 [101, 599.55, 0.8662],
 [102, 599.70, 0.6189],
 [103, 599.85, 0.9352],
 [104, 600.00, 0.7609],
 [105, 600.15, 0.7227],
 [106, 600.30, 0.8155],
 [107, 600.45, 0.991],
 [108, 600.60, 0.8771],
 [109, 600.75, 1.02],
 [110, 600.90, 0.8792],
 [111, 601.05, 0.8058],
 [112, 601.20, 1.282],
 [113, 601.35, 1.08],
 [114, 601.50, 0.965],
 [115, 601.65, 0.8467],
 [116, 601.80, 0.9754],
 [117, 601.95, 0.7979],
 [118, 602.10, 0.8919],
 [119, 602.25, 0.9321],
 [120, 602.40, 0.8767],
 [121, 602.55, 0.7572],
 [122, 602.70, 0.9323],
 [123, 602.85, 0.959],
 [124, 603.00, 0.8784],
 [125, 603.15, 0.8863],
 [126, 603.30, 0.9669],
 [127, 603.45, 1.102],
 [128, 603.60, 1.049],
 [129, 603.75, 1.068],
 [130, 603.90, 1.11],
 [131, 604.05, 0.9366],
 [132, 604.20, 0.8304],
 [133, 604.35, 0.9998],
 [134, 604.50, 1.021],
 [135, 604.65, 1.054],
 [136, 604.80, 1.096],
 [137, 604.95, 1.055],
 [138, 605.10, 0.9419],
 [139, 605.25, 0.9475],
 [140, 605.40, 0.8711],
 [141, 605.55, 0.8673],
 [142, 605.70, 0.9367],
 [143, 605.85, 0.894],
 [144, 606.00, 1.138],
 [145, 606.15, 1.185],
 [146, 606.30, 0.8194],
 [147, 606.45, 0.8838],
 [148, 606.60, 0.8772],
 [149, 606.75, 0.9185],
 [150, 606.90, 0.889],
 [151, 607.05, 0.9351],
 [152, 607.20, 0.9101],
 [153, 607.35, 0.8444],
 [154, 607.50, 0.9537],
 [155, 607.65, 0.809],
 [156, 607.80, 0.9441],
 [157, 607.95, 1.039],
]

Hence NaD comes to 0.28 nm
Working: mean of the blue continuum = 0.978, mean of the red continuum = 0.97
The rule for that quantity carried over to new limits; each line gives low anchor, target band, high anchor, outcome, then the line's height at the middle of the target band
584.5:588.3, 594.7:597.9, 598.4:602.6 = -0.16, 0.902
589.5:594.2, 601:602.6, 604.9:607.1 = 0.02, 0.942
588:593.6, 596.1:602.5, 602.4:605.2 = 0.43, 0.959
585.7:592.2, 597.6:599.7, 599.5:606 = 0.17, 0.929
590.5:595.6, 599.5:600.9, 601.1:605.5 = 0.17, 0.963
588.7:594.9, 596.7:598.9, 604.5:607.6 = 0.18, 0.94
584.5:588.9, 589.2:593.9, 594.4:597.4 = 0.05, 0.948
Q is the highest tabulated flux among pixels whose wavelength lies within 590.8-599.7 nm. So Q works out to 1.173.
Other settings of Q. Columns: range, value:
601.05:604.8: 1.282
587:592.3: 1.152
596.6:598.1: 1.143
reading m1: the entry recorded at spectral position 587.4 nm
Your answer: 1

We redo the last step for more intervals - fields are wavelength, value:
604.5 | 1.021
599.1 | 1.111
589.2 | 0.7946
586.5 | 0.9864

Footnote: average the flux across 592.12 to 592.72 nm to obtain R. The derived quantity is 1.07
